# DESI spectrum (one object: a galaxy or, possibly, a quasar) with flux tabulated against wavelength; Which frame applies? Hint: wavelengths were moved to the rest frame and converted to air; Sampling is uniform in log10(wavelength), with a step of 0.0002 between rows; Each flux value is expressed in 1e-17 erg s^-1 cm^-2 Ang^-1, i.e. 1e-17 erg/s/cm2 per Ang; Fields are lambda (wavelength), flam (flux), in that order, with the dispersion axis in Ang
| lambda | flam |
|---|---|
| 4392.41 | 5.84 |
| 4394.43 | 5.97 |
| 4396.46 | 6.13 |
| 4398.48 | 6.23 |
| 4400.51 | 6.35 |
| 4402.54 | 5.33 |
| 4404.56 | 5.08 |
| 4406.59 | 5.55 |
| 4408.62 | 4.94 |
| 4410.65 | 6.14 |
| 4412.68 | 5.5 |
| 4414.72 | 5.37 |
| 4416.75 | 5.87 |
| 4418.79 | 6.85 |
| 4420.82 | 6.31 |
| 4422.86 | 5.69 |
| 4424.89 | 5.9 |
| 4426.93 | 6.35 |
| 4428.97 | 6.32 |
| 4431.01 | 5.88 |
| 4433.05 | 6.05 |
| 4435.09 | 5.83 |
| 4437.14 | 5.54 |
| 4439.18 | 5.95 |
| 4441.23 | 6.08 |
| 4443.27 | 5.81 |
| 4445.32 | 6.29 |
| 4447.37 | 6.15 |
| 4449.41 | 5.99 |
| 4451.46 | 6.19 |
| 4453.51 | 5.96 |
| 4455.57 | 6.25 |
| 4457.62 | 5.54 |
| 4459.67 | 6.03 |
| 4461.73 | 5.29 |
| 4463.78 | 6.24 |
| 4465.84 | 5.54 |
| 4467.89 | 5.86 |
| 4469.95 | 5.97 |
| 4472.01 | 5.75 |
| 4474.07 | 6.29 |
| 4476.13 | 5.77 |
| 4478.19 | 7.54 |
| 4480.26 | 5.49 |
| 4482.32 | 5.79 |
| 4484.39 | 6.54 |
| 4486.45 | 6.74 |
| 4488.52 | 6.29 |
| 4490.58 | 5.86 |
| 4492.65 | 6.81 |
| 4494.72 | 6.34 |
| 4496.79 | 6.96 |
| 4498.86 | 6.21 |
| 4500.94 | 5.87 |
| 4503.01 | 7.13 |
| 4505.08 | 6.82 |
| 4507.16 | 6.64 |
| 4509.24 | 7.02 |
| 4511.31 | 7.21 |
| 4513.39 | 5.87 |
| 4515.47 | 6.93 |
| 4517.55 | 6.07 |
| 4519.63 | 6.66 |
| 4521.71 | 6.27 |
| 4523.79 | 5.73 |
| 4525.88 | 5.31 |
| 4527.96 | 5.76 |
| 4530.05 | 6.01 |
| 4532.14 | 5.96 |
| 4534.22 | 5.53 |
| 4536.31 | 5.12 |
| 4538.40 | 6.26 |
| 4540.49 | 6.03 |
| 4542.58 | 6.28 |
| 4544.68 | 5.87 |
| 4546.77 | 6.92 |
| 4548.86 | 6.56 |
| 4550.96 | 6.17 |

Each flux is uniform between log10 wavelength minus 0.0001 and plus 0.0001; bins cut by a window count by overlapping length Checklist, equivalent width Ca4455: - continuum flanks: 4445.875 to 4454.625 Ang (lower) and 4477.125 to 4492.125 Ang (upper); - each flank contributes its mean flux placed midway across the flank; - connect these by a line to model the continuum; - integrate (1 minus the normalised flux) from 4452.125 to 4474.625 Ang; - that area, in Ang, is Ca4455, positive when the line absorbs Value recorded 1.1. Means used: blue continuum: 6.08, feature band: 5.88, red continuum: 6.34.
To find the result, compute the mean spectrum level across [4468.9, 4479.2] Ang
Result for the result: 6.26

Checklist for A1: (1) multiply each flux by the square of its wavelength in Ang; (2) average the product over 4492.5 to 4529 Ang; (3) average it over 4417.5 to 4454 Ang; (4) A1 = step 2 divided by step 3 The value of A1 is 1.1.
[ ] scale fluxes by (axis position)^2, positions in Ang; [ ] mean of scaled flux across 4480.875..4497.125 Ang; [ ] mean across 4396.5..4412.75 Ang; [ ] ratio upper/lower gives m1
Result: 1.17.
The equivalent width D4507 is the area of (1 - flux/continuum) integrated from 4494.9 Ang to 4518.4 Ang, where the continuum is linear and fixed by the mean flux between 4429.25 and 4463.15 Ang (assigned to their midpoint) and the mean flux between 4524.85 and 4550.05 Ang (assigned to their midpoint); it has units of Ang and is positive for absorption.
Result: -2.6 Ang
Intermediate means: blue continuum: 5.94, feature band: 6.61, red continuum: 5.97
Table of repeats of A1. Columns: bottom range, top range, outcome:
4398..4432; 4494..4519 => 1.17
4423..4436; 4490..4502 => 1.09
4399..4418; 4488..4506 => 1.20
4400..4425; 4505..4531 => 1.15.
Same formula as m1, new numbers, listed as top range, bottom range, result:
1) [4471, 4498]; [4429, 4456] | 1.07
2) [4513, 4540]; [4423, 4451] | 1.03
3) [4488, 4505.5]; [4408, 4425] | 1.15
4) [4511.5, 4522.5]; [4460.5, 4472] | 1.14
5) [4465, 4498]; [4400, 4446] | 1.09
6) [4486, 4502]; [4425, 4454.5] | 1.08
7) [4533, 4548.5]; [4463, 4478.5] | 1.03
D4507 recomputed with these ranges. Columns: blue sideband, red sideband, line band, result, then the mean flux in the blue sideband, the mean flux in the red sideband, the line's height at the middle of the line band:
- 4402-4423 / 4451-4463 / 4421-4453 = -1.19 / 5.7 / 5.87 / 5.79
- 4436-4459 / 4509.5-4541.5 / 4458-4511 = -2.23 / 5.98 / 6.07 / 6.02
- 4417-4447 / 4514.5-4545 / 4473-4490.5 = -0.76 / 6.06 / 5.99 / 6.02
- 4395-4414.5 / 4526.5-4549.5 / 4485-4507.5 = -2.31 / 5.69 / 6.01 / 5.91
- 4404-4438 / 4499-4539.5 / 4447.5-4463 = 0.16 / 5.84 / 6.22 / 5.97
